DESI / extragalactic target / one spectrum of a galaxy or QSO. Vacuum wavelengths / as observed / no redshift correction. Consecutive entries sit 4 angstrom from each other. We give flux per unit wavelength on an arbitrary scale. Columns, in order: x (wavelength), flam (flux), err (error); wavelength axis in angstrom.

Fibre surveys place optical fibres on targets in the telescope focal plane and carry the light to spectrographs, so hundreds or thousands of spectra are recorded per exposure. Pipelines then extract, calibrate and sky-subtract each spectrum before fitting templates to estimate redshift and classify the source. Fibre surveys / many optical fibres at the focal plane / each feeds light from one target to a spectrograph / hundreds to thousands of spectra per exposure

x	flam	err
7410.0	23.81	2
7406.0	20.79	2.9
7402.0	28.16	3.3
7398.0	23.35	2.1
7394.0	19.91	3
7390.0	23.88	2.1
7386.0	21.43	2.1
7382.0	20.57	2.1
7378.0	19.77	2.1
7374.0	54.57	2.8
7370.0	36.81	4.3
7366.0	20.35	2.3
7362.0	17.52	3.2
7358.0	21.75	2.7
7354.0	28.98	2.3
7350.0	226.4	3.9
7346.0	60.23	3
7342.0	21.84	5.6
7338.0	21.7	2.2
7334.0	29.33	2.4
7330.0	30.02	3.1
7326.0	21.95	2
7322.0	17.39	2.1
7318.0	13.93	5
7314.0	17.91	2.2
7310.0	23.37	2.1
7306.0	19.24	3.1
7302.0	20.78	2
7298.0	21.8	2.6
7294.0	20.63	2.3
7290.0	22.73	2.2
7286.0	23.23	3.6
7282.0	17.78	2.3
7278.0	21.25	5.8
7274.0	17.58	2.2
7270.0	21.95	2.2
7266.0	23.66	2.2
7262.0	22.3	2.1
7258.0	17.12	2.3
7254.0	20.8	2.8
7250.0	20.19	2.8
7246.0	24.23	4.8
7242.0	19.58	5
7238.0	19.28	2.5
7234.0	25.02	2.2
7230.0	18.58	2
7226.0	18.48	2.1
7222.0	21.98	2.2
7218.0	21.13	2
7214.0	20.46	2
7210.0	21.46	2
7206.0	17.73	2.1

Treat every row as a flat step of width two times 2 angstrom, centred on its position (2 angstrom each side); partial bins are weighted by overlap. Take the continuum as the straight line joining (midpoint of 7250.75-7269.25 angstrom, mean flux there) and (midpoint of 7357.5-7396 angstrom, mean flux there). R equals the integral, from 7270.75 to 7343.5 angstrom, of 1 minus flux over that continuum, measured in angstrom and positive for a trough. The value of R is 5.4 angstrom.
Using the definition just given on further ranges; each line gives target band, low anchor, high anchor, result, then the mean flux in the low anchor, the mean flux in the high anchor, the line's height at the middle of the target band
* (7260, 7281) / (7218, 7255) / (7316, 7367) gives 4.8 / 20.9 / 41.3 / 27.5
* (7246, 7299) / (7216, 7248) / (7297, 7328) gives -1.9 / 21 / 19.5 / 20.2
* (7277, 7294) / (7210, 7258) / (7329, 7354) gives 8.3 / 20.8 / 63.4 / 41.2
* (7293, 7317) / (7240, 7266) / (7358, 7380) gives 4.1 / 20.9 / 29.1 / 24.6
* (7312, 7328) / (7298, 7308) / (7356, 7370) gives 2.4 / 20.4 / 22.3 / 20.9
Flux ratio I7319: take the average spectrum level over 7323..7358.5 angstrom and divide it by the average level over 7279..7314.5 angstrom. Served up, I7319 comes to 2.46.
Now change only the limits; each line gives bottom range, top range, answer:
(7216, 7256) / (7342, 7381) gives 2.46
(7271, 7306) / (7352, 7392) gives 1.28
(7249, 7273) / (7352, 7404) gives 1.24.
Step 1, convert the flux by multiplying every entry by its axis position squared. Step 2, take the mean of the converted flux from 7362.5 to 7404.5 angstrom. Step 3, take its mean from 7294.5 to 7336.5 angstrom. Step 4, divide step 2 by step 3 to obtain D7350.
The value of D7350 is 1.3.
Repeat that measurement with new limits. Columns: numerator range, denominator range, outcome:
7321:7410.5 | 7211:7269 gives 1.76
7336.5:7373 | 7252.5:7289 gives 2.53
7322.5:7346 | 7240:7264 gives 1.36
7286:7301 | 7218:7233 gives 1.10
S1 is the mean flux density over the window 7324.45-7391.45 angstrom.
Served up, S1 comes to 40.1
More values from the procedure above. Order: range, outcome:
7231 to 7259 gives 20.9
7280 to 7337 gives 21.4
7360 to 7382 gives 29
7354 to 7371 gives 23.9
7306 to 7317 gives 19.8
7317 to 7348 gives 27.5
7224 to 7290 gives 20.8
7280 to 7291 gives 21.1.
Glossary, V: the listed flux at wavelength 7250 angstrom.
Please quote 20.19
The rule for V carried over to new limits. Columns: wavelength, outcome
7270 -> 21.95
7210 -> 21.46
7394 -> 19.91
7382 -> 20.57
